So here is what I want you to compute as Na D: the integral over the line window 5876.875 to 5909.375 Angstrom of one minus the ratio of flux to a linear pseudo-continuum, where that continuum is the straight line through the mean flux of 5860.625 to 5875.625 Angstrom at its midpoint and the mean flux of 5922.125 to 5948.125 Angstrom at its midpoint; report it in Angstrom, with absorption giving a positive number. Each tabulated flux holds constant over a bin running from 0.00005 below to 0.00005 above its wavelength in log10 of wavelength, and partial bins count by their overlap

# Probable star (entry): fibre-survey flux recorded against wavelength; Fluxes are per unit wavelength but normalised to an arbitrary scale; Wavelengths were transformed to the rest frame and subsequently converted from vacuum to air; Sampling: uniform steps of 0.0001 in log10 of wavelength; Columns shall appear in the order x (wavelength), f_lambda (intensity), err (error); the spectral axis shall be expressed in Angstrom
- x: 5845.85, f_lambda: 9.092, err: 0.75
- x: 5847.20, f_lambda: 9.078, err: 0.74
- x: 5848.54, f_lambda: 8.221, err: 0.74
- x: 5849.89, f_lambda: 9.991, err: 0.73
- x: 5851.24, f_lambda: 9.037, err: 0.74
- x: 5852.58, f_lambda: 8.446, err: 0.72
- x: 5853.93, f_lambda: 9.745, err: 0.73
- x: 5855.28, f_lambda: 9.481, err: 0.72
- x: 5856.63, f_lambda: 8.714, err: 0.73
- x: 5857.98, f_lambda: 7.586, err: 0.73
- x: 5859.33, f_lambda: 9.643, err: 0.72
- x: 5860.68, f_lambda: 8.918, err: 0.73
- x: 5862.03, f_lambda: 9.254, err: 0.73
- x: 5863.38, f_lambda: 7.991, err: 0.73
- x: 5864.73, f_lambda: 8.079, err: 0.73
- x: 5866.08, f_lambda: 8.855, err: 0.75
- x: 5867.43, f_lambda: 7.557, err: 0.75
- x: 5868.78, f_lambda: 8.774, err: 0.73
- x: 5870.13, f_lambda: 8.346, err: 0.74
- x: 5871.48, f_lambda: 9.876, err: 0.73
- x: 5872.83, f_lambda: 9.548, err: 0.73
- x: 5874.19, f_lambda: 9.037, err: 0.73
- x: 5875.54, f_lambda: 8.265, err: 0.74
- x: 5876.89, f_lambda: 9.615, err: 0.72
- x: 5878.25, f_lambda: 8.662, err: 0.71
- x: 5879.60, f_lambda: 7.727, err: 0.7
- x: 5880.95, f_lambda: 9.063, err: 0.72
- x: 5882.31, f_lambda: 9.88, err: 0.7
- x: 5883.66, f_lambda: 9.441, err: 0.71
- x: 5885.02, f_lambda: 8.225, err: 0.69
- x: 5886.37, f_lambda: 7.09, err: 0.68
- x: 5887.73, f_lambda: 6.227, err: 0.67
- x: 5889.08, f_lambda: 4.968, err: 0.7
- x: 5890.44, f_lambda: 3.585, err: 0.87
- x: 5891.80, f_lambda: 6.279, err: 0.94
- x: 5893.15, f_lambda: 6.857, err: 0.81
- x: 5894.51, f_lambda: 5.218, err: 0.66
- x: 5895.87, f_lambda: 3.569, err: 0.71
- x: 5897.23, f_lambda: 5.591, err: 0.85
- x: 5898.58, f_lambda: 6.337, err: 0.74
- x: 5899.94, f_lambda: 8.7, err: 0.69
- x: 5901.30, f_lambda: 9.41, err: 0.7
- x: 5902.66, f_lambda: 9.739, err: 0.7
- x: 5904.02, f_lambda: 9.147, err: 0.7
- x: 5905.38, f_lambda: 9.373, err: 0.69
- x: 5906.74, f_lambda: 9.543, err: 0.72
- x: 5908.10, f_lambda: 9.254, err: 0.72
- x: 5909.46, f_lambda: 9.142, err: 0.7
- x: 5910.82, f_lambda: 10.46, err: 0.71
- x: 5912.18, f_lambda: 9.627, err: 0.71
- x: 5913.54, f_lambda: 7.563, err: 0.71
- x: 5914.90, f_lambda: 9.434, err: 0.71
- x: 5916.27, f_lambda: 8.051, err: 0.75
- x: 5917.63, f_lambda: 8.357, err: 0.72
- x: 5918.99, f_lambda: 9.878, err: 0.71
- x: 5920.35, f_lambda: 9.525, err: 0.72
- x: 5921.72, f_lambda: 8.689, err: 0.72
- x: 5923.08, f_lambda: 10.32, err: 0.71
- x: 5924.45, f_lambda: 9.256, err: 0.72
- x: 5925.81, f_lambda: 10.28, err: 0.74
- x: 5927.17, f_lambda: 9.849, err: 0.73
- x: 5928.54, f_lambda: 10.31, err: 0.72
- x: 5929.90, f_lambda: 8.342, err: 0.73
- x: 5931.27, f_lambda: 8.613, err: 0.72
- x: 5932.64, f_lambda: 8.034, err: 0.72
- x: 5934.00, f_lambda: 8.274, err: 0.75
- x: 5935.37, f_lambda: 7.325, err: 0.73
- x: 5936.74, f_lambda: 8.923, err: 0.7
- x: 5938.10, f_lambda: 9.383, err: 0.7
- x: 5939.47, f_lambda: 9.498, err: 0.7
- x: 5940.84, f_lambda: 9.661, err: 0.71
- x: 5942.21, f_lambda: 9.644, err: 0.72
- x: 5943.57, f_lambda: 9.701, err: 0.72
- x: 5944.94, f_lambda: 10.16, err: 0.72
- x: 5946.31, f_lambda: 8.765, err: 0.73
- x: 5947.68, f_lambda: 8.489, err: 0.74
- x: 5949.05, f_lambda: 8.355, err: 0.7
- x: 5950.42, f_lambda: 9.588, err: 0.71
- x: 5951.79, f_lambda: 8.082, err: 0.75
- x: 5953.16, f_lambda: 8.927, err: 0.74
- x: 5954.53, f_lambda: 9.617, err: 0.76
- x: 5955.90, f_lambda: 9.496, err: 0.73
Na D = 4.6 Angstrom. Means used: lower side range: 8.72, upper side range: 9.2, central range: 7.63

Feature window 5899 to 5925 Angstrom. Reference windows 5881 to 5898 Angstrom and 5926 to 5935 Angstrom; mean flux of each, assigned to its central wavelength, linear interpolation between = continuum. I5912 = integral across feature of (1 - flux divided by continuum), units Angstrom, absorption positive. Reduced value -4.6 Angstrom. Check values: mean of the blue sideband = 6.51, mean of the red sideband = 8.92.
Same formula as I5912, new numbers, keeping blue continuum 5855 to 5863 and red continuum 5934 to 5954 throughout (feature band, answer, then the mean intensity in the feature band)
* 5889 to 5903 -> 4.02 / 6.37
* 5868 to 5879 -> -0.13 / 8.99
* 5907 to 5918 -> -0.08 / 9.03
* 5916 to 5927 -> -0.48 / 9.37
